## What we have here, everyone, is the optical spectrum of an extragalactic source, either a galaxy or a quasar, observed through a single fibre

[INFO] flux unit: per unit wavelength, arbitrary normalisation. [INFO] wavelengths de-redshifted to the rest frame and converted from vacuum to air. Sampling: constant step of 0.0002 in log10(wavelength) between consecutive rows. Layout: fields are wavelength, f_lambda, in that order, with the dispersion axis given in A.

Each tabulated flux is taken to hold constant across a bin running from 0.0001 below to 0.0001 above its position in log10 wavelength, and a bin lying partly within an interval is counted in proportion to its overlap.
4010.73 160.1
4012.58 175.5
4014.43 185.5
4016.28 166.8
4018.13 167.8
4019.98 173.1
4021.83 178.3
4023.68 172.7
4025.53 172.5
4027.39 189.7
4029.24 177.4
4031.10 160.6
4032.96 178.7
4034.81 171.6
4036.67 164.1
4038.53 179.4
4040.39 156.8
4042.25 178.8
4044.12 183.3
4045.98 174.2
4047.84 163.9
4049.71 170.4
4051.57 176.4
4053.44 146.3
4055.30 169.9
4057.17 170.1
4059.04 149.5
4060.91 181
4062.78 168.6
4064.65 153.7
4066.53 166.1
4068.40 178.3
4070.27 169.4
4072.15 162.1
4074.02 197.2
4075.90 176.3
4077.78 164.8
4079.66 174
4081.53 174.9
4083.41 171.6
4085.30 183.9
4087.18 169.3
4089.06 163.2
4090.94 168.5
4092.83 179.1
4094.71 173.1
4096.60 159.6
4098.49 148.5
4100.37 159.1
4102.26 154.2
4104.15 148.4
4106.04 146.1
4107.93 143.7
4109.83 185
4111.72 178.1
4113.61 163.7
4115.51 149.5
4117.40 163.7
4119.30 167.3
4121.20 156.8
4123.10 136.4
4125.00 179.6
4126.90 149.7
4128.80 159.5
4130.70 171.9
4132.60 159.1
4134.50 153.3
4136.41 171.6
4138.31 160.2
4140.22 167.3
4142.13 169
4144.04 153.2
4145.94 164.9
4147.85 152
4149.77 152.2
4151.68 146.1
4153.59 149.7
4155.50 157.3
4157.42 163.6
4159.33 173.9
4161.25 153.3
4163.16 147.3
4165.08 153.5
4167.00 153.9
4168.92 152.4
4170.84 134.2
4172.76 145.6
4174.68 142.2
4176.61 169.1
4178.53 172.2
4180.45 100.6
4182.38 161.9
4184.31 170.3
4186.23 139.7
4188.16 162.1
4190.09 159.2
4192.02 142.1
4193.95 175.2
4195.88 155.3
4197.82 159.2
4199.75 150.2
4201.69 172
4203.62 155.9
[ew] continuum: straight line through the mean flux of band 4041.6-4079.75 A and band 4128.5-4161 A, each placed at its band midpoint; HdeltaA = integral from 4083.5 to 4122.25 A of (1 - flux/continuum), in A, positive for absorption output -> 0.5 A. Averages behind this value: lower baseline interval 170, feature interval 163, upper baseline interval 160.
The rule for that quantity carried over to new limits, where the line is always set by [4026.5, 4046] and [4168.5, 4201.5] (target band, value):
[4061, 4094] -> -0.8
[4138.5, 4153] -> 0.1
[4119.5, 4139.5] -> 0.1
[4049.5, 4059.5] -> 0.4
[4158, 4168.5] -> 0.0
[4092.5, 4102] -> 0.2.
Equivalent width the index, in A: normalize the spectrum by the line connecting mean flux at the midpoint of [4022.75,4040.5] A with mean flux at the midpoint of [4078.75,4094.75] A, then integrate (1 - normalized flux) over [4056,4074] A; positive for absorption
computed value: 0.5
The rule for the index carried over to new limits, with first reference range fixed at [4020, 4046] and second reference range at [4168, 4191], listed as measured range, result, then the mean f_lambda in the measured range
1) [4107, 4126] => -0.2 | 162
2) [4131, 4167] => -0.6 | 158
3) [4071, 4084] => -0.6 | 174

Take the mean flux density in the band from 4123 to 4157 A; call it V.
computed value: 159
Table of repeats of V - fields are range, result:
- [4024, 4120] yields 168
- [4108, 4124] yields 162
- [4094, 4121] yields 160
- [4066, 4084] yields 174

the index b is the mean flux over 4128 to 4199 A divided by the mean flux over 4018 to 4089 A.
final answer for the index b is 0.91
